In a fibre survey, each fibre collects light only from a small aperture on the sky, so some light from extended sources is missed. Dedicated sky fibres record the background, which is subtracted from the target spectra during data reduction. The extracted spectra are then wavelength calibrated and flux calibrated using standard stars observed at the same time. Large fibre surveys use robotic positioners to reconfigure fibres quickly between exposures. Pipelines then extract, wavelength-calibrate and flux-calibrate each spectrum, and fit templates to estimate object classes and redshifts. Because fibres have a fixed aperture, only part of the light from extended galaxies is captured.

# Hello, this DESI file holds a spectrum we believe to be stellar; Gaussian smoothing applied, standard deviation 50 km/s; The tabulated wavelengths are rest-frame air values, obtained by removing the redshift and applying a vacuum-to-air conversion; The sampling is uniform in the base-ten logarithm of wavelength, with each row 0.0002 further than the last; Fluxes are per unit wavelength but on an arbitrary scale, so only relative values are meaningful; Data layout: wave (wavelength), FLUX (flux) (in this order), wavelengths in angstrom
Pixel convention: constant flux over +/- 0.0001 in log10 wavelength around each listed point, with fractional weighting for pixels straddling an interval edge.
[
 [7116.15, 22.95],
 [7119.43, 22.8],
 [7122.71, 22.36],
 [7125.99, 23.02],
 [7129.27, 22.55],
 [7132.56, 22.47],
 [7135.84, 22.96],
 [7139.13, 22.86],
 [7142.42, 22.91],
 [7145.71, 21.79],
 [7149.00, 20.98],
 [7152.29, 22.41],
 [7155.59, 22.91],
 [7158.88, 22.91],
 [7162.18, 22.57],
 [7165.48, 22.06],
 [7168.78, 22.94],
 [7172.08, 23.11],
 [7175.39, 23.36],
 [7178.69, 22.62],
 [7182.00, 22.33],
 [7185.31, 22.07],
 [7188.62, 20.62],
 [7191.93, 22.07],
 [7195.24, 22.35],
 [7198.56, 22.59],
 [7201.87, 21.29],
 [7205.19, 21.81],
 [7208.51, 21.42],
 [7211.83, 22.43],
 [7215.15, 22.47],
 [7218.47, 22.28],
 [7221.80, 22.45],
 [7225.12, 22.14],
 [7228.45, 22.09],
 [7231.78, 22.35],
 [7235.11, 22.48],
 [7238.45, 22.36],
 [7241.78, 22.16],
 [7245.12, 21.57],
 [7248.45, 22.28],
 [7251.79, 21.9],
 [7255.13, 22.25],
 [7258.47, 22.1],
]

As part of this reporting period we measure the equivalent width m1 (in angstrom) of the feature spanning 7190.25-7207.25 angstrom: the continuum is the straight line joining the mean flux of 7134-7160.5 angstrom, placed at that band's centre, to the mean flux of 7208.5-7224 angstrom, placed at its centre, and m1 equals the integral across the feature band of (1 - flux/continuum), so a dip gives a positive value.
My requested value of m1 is 0.3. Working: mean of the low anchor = 22.5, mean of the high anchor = 22.3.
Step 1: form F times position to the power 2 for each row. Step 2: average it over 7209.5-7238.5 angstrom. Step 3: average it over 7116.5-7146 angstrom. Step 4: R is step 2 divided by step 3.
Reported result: 1.01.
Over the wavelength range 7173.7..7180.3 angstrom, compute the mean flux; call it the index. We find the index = 23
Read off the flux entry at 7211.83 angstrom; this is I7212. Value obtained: 22.43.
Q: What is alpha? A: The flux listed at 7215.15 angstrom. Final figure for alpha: 22.47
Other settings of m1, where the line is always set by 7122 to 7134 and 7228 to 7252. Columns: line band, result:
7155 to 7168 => -0.1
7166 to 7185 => -0.3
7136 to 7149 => 0.1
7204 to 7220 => 0.1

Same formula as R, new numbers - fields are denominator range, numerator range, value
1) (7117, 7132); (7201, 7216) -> 0.99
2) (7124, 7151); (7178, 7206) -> 0.99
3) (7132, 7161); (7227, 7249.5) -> 1.01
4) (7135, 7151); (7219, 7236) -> 1.02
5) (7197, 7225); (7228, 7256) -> 1.01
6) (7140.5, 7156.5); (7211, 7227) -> 1.03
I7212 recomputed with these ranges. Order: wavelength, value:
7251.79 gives 21.9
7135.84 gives 22.96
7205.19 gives 21.81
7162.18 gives 22.57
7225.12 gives 22.14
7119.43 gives 22.8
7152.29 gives 22.41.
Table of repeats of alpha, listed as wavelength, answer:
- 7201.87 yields 21.29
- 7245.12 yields 21.57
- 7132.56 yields 22.47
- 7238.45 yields 22.36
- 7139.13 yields 22.86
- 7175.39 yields 23.36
